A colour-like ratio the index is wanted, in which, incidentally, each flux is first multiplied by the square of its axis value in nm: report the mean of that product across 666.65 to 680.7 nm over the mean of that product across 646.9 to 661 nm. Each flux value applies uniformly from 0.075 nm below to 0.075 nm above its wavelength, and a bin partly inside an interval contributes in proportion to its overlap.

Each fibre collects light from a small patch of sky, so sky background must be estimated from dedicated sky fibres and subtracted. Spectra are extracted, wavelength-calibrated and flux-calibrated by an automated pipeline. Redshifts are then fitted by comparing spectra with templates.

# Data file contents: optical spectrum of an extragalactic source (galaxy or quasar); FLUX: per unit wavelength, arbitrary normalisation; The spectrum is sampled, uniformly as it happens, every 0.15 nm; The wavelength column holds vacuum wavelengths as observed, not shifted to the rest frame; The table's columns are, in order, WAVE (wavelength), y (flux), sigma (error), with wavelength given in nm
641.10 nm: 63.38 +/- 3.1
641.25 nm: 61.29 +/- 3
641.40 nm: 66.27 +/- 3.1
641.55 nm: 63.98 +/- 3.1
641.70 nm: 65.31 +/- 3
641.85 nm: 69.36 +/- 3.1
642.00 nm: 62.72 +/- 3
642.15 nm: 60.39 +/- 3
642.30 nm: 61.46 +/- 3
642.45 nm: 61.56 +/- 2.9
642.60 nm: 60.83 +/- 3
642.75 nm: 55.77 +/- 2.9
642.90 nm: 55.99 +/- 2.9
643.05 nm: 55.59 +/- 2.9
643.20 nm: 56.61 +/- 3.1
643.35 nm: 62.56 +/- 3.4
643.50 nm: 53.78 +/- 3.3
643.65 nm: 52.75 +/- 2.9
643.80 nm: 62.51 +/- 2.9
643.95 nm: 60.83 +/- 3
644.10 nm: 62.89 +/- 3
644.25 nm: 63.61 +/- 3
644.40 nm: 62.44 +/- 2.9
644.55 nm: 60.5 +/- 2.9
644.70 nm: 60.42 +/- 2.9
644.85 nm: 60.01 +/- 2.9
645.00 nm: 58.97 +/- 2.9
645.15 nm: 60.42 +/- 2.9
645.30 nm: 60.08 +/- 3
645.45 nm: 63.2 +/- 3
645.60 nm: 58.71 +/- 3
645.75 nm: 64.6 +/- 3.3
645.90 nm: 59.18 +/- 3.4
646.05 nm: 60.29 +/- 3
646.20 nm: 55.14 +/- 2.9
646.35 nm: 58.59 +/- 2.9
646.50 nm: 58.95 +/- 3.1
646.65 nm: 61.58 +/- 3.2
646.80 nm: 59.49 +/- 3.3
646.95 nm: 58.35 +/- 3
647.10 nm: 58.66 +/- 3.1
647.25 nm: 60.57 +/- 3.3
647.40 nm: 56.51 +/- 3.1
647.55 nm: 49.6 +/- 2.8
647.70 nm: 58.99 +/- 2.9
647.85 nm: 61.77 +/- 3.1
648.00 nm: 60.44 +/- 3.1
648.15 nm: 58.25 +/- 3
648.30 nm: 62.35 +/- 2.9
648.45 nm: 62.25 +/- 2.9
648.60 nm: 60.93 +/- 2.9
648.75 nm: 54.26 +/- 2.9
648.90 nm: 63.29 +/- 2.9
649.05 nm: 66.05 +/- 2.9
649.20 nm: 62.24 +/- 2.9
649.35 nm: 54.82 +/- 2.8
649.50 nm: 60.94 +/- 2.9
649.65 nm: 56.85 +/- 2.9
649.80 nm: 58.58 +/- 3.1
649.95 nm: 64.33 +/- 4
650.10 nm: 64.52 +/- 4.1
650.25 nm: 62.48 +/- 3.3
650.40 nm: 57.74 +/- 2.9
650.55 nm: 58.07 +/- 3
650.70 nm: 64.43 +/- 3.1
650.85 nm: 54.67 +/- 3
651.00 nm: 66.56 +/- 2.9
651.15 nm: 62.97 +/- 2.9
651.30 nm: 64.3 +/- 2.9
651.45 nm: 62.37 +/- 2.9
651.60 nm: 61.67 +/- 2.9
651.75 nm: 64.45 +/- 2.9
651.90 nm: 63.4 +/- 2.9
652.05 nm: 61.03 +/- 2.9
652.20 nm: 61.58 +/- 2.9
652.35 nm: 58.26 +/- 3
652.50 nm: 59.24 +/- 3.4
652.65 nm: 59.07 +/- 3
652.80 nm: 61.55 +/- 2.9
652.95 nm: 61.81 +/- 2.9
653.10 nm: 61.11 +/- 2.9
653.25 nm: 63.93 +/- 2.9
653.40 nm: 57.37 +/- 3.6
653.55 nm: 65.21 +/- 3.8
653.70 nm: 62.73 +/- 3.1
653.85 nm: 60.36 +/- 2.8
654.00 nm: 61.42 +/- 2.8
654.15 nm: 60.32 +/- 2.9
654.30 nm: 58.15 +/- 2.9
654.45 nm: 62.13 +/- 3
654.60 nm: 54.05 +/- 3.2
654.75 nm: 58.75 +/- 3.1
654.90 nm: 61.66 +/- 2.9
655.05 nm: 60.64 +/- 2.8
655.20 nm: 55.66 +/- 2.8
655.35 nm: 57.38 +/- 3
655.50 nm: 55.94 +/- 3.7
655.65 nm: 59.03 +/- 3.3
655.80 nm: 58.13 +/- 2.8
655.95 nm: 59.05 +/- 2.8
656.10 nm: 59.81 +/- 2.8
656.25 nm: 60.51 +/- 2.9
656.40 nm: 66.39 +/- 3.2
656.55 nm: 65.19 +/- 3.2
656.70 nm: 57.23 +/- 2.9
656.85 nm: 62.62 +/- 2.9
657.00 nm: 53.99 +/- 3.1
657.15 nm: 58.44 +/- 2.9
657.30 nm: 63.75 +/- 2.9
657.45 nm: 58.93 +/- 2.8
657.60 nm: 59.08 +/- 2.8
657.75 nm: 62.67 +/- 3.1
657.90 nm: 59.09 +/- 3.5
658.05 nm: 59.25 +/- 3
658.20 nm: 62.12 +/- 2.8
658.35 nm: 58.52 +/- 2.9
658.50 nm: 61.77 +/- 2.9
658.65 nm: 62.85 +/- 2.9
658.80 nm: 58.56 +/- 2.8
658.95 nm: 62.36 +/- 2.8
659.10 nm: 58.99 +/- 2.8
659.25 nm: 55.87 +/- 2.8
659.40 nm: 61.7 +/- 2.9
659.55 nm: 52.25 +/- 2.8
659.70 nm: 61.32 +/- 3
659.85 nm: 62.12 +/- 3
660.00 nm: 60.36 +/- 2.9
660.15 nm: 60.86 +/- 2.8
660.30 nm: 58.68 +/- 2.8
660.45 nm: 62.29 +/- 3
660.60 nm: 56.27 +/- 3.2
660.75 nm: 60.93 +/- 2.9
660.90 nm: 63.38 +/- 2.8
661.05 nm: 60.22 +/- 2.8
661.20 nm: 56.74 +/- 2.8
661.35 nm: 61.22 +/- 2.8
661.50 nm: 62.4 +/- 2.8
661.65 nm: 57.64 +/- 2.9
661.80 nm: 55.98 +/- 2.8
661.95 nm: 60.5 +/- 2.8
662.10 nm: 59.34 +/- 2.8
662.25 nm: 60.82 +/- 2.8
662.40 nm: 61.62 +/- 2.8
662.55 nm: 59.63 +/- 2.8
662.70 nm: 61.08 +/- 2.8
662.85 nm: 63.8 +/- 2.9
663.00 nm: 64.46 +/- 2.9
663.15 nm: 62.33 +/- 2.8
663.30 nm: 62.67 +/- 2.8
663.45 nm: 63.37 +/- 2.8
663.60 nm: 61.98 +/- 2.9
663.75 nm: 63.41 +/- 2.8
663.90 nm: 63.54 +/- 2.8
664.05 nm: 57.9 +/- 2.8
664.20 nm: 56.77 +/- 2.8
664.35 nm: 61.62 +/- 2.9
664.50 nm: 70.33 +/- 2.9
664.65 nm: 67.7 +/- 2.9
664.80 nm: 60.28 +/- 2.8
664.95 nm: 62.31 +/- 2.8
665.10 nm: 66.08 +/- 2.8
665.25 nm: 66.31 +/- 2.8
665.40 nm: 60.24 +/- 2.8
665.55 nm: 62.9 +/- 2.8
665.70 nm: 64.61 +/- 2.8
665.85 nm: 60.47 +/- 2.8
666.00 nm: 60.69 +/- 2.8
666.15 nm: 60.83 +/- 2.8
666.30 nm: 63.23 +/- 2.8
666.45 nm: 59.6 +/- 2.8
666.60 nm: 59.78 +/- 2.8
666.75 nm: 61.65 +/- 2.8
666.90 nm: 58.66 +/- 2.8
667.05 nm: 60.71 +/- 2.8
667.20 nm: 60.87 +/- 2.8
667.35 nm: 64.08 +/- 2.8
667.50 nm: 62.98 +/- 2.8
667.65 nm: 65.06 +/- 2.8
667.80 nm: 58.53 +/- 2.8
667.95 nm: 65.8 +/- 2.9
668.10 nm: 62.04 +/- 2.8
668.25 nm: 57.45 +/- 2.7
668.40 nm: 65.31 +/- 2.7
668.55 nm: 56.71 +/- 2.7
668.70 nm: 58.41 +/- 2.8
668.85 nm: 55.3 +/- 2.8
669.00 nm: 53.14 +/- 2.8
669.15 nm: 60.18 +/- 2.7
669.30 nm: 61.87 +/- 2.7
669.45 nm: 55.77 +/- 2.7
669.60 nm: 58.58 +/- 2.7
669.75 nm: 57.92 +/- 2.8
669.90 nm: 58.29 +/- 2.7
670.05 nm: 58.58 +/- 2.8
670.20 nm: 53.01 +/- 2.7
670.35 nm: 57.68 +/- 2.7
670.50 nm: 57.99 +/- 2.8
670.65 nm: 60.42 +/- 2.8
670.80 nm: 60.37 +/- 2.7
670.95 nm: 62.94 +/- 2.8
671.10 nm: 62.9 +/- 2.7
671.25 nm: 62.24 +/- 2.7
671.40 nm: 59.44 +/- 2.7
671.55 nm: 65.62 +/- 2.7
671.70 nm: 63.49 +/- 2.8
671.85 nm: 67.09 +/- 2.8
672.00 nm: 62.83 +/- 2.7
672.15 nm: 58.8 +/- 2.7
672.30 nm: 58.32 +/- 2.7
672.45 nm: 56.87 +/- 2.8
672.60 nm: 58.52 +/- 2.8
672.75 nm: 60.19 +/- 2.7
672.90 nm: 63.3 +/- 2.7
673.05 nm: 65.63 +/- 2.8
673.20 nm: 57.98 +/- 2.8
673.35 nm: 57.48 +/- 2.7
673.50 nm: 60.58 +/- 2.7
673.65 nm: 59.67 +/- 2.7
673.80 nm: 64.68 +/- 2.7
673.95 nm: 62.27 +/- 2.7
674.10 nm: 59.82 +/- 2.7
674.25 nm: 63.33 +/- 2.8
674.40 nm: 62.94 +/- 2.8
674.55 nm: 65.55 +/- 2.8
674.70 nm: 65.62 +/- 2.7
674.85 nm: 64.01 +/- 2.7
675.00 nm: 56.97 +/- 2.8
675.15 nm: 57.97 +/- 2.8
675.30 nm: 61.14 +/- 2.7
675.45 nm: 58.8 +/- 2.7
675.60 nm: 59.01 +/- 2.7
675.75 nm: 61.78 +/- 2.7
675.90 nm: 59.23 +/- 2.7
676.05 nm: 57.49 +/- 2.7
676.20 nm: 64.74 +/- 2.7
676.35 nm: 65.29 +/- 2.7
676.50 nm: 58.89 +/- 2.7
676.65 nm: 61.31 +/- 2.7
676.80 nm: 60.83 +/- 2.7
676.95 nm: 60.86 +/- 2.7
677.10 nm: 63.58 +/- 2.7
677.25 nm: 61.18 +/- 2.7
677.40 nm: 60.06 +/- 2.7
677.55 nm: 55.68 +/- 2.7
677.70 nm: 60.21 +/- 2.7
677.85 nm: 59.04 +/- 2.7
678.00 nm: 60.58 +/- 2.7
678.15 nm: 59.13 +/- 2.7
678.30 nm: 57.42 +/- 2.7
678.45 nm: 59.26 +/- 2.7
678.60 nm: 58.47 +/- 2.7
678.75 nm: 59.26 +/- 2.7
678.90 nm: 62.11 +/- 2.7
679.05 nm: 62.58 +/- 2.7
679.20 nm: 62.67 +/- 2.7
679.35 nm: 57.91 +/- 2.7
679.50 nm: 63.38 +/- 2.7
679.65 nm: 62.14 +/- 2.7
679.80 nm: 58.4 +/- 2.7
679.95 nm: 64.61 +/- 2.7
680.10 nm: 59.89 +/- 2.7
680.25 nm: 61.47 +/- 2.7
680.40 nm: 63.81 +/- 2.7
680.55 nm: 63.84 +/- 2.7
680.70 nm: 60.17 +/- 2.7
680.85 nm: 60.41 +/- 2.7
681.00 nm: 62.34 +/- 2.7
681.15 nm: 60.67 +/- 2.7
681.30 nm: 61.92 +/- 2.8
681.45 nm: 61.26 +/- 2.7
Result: 1.07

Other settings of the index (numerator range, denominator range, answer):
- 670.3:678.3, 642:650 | 1.11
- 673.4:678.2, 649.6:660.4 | 1.08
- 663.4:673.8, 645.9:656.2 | 1.07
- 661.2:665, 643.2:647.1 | 1.09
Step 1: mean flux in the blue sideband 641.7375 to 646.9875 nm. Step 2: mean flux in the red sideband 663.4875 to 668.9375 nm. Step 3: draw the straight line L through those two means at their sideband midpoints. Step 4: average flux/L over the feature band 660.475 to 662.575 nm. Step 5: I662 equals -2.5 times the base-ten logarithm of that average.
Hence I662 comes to 0.03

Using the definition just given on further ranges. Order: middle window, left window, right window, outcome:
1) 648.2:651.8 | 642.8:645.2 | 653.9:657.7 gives -0.033 mag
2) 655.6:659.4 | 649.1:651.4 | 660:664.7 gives 0.016 mag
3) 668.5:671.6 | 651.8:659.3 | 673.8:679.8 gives 0.032 mag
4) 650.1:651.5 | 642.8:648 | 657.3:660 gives -0.038 mag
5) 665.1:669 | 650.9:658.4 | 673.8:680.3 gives -0.008 mag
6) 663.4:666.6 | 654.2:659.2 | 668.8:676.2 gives -0.043 mag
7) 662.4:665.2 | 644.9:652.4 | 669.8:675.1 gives -0.035 mag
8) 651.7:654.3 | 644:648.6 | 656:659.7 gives -0.021 mag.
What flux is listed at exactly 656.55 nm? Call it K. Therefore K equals 65.19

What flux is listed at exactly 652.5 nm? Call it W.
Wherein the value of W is 59.24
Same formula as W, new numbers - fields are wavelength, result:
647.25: 60.57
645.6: 58.71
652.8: 61.55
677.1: 63.58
